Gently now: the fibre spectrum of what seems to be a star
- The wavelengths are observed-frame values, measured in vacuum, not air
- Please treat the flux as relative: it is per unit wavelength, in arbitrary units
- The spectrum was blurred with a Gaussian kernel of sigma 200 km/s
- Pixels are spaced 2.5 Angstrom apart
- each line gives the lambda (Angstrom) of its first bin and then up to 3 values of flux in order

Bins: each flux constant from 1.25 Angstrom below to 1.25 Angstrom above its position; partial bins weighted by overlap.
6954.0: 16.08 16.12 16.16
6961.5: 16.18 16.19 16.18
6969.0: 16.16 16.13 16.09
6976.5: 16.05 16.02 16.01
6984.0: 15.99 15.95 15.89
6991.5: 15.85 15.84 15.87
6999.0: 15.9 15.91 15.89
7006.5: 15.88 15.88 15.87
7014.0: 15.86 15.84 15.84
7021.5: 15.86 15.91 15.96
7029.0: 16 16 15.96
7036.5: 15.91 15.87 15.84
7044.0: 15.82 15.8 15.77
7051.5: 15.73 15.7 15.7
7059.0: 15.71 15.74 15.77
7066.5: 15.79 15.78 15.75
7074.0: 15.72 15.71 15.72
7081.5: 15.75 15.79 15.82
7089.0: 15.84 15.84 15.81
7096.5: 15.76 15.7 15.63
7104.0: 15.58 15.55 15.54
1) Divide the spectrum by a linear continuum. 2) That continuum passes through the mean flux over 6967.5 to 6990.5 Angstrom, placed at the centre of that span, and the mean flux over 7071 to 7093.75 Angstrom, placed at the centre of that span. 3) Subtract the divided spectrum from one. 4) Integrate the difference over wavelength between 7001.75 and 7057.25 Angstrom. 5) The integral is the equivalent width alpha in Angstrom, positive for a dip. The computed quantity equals 0.16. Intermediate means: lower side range 16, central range 15.9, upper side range 15.8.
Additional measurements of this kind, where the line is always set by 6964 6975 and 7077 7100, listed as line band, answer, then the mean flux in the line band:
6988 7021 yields 0.3 Angstrom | 15.9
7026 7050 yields 0.1 Angstrom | 15.9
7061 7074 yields 0.1 Angstrom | 15.8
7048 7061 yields 0.1 Angstrom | 15.7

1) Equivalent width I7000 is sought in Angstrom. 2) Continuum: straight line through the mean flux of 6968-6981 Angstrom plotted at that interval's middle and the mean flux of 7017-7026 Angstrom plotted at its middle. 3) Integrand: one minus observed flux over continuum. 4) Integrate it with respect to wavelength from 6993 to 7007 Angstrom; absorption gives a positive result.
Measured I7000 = 0.1 Angstrom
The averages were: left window 16.1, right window 15.9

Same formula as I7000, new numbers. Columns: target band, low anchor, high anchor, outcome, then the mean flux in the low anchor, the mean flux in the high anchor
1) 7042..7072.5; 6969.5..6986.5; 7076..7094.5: 0.19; 16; 15.8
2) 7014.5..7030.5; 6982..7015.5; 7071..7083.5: -0.06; 15.9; 15.7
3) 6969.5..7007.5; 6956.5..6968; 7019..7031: 0.27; 16.2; 15.9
